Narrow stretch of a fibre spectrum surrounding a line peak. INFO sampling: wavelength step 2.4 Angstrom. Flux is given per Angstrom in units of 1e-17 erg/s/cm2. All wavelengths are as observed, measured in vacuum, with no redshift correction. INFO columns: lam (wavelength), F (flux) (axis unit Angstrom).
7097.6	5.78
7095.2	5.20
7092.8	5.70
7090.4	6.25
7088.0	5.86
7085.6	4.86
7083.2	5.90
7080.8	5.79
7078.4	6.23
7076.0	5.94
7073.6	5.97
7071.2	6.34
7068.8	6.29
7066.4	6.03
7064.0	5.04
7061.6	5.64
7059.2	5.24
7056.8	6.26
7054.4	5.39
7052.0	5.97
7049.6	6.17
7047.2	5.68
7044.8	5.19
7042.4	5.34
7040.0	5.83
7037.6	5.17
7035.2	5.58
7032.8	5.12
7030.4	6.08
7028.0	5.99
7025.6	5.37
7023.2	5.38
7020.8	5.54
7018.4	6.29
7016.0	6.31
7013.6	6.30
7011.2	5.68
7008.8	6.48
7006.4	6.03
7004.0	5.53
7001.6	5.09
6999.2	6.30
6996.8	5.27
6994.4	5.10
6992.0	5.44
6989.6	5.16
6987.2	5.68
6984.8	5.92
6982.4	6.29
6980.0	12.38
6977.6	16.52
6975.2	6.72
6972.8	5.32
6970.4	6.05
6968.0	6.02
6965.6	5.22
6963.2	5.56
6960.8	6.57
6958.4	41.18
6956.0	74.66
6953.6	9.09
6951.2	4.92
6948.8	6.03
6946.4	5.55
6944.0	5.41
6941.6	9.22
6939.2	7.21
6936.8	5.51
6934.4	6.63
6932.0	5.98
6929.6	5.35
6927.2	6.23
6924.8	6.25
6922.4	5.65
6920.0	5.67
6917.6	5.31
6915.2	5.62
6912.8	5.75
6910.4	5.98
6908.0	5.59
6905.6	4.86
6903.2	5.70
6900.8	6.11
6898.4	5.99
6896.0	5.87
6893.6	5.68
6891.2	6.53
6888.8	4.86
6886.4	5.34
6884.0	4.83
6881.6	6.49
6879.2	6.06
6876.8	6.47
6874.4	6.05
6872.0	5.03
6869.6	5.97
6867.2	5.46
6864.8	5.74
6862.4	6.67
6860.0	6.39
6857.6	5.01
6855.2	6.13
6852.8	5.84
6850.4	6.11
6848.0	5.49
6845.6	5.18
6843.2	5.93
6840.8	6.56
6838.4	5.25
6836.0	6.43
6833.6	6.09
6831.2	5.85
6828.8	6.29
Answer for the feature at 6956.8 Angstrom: H-alpha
